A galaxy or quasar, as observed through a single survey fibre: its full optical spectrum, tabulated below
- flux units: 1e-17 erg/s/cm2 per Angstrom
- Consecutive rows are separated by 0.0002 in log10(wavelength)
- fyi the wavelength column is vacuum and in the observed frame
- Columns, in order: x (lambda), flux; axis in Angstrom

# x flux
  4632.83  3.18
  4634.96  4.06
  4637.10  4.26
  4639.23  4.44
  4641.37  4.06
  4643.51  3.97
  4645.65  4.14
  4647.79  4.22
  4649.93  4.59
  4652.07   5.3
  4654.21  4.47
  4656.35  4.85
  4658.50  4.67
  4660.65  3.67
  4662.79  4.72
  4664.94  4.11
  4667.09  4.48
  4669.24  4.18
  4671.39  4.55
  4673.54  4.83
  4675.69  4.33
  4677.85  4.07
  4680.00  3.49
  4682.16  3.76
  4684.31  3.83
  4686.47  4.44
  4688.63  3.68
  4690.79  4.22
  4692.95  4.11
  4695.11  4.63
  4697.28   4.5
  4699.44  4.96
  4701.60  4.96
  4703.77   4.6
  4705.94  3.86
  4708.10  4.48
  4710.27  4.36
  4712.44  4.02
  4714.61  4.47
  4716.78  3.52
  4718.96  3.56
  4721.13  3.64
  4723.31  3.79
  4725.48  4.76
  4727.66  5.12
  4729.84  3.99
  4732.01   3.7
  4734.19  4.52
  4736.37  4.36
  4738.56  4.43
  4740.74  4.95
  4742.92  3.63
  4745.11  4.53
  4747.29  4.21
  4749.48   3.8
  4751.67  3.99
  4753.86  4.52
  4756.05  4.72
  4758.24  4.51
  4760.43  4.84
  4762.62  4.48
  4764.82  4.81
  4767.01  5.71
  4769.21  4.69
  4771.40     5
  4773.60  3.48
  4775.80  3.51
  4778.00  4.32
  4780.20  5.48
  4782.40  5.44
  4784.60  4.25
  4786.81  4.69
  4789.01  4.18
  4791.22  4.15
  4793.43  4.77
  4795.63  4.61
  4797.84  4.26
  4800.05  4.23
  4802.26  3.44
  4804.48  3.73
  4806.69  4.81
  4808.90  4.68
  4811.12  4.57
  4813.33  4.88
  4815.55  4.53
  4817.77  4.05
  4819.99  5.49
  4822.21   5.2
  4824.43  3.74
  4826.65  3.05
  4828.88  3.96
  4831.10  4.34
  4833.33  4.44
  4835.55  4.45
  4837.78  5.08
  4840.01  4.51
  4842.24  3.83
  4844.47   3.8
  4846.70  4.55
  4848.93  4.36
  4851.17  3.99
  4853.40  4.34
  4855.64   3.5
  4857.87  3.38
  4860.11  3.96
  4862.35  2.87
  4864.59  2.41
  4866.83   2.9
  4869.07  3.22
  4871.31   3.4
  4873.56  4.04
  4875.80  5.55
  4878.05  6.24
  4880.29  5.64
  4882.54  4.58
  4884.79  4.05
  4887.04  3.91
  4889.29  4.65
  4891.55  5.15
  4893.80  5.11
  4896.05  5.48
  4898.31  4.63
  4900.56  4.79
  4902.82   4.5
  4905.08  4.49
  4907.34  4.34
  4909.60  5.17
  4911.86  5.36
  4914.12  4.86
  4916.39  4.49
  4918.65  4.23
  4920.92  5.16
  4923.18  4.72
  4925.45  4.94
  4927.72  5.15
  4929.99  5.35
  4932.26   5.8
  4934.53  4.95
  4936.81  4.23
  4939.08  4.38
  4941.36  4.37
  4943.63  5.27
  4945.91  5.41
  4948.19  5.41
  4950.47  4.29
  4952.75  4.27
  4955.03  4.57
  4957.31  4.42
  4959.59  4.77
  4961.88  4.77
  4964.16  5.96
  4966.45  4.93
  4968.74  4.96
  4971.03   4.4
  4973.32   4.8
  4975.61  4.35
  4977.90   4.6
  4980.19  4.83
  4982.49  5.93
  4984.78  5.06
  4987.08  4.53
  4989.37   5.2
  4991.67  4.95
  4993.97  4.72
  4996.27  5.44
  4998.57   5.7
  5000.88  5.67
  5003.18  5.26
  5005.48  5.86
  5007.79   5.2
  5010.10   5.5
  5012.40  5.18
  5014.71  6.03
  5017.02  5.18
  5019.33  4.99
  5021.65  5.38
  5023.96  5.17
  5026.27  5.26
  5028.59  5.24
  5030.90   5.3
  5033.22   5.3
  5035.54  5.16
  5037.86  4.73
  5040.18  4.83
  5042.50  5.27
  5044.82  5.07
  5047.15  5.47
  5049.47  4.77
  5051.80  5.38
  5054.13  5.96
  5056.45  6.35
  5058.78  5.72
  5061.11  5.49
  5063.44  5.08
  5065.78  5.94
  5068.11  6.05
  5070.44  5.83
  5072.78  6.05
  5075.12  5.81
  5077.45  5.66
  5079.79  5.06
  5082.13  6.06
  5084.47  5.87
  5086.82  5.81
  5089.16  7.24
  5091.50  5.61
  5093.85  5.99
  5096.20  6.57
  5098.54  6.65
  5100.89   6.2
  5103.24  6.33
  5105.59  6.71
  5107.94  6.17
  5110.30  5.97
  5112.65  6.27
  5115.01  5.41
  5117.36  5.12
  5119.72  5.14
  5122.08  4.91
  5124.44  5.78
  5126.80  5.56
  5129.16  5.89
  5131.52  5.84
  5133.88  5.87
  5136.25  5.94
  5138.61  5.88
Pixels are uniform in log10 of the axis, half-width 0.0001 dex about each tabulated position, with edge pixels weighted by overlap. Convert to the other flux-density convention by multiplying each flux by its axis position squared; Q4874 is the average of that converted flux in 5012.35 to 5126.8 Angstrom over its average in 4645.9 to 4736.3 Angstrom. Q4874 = 1.54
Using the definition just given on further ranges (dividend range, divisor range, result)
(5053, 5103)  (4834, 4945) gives 1.43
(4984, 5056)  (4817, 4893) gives 1.34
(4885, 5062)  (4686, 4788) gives 1.27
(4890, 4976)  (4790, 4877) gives 1.22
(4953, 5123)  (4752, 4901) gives 1.35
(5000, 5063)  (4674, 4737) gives 1.46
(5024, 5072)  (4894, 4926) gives 1.19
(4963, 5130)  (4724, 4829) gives 1.39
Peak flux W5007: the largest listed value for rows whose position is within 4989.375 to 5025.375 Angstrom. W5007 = 6.03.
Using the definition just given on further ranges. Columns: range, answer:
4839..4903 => 6.24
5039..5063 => 6.35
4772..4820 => 5.49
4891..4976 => 5.96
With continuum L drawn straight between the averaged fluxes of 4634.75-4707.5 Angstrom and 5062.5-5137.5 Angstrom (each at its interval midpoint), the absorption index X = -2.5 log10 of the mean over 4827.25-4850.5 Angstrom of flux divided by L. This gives 0.15 mag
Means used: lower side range 4.33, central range 4.3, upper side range 5.89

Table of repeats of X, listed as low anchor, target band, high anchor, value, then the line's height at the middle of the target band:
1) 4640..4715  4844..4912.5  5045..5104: 0.179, 5.1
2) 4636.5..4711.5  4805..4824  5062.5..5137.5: 0.032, 4.85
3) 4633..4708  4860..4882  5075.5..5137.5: 0.242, 5.05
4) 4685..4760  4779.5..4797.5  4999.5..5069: -0.034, 4.52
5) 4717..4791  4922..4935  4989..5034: -0.029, 5.03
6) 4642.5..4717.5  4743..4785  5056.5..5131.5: 0.026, 4.64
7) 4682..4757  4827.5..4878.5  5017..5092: 0.184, 4.76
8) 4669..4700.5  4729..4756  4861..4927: 0.019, 4.32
